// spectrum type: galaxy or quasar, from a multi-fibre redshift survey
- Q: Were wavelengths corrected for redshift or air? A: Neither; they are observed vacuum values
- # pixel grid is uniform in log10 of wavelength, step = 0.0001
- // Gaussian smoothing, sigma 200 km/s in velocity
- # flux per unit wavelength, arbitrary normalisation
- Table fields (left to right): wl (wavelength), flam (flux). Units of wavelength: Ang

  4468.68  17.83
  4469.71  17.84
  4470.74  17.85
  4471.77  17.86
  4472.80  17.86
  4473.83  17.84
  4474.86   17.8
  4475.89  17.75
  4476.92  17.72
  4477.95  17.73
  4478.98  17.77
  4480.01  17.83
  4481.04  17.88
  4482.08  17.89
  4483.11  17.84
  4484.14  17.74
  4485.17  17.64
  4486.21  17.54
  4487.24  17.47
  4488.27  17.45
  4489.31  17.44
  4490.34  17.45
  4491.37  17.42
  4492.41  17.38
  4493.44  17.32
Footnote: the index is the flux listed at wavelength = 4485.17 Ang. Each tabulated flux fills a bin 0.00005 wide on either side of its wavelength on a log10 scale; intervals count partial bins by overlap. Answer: 17.64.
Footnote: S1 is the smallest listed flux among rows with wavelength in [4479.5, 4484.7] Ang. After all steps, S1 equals 17.74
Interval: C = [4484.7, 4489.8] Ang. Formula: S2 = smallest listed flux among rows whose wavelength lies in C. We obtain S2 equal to 17.44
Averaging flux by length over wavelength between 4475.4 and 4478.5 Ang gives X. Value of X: 17.8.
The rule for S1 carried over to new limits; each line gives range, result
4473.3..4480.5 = 17.72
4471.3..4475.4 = 17.8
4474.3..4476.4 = 17.75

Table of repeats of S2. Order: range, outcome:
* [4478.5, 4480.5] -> 17.77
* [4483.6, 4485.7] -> 17.64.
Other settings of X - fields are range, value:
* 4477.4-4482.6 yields 17.8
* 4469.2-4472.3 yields 17.8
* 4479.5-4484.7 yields 17.8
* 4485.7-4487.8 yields 17.6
